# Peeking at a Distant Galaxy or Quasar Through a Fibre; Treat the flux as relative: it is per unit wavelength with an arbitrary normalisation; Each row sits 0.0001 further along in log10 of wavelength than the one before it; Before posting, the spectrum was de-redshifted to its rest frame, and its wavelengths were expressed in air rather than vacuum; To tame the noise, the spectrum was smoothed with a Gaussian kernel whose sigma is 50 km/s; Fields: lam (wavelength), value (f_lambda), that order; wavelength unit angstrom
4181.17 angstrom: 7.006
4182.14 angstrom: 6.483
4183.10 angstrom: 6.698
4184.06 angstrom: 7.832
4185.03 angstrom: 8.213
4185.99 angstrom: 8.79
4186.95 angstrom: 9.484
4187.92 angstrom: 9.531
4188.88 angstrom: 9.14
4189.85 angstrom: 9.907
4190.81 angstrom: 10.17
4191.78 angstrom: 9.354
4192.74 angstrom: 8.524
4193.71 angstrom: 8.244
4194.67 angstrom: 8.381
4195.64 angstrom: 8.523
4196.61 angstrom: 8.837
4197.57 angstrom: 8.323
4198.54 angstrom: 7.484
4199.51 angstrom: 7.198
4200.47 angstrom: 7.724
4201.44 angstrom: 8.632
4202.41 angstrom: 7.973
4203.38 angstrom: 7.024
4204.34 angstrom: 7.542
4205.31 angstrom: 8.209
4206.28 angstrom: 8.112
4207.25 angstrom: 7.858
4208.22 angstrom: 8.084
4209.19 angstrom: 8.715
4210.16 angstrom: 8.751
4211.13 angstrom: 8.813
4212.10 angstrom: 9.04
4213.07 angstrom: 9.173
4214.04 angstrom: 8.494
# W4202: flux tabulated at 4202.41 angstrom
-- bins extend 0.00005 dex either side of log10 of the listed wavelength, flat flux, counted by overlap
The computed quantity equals 7.973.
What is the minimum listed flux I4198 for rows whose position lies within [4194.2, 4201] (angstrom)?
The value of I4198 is 7.198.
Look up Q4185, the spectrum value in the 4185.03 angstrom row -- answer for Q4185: 8.213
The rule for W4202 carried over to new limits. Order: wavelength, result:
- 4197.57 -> 8.323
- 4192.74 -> 8.524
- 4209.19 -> 8.715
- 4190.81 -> 10.17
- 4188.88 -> 9.14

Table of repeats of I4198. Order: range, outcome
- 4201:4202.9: 7.973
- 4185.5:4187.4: 8.79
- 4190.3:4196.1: 8.244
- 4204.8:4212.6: 7.858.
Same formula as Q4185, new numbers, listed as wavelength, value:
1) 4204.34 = 7.542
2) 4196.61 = 8.837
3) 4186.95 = 9.484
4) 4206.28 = 8.112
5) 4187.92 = 9.531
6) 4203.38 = 7.024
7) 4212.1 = 9.04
